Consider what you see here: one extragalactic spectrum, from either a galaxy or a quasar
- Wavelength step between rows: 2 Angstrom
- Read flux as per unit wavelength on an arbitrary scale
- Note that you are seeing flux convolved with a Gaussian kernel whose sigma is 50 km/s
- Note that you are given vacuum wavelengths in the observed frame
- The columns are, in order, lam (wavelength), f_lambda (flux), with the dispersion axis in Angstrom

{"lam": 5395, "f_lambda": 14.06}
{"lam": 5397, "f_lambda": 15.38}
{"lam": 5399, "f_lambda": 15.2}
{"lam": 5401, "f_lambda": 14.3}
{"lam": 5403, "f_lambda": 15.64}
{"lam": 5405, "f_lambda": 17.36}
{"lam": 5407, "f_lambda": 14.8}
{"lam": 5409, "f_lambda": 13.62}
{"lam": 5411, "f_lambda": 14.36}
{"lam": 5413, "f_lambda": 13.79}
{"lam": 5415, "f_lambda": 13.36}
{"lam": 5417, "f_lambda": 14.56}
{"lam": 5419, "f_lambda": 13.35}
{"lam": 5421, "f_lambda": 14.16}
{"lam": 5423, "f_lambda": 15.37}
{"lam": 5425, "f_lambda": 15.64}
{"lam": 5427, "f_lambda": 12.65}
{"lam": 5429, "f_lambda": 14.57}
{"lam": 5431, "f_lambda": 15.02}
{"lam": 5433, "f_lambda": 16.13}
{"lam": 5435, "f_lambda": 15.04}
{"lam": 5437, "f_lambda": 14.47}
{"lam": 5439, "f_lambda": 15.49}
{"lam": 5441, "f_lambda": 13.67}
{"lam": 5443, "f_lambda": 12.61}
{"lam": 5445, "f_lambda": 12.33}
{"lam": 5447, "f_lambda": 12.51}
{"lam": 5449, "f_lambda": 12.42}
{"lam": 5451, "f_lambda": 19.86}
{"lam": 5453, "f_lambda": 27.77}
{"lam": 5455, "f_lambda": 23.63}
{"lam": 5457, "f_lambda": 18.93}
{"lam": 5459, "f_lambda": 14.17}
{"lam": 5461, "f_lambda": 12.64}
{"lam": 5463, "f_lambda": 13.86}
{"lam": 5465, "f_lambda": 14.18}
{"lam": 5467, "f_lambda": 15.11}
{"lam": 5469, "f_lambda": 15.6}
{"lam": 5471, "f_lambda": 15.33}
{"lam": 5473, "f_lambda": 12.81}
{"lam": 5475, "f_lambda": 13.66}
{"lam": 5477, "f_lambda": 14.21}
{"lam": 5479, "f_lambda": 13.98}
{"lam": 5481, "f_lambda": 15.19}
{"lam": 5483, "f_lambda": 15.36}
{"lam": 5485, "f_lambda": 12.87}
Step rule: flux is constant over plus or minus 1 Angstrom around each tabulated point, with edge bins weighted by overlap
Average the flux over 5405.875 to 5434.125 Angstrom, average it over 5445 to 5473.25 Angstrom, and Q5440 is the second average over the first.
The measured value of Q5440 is 1.1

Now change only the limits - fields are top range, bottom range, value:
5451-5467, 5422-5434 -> 1.20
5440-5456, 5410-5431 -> 1.18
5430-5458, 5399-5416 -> 1.12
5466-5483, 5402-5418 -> 0.99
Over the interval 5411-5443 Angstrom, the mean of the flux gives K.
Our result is 14.4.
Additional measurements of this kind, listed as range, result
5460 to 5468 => 13.9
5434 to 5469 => 15.8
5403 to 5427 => 14.5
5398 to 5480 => 15.1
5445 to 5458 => 18.7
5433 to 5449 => 13.8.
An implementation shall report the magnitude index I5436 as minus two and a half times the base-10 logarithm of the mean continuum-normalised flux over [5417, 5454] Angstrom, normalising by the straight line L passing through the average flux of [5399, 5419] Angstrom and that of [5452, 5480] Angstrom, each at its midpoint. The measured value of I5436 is 0.01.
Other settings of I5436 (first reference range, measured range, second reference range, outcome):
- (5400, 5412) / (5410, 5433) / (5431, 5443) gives 0.04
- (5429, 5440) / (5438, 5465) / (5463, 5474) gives -0.09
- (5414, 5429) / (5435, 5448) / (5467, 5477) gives 0.05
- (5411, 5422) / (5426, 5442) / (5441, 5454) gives 0.04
